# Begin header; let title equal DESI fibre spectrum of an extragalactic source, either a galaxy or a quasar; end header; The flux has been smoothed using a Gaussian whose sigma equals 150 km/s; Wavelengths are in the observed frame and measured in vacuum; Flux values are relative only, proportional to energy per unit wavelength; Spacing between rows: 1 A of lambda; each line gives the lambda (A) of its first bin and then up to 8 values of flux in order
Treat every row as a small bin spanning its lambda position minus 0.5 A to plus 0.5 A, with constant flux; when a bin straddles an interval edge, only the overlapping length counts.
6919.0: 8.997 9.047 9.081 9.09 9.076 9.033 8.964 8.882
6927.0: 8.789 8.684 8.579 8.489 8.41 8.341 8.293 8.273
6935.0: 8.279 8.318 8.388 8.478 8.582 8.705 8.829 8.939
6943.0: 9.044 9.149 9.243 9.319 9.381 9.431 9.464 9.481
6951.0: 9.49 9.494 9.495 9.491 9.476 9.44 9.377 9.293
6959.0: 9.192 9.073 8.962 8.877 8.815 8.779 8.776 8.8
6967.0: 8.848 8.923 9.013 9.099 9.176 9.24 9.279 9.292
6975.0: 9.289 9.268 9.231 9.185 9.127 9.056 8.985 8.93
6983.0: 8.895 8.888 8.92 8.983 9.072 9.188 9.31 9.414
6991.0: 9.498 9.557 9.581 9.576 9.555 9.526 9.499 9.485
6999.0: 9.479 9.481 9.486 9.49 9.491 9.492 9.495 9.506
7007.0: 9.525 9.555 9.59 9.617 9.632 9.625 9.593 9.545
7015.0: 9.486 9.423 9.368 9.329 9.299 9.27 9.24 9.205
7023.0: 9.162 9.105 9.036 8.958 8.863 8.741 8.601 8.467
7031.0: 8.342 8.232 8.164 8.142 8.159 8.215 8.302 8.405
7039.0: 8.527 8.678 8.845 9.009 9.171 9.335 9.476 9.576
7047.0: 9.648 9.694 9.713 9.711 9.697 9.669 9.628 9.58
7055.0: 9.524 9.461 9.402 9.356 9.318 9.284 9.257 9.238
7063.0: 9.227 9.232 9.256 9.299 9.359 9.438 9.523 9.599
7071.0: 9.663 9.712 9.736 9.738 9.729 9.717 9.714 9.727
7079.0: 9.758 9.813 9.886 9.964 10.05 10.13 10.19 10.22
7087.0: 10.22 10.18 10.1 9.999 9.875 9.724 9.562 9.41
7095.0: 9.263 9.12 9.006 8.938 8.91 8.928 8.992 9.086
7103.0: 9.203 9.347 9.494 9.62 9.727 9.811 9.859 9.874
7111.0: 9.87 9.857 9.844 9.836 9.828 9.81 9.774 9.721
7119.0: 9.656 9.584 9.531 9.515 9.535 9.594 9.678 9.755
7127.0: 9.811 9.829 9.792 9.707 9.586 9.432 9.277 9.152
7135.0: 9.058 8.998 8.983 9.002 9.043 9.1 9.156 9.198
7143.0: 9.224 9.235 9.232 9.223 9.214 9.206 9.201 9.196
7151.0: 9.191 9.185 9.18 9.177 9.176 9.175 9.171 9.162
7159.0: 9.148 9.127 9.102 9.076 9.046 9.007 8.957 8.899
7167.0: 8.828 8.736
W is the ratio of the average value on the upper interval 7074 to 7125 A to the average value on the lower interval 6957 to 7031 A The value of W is 1.05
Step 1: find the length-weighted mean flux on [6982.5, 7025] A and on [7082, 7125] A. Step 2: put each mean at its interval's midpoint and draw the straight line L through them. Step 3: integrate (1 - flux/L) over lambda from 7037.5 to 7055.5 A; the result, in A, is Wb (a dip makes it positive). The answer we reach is 0.3 A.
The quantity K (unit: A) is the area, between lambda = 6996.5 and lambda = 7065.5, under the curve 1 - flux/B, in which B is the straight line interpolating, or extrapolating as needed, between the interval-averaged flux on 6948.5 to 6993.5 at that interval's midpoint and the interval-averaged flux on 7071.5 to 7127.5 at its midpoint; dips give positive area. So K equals 1.43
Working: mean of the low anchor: 9.18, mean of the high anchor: 9.67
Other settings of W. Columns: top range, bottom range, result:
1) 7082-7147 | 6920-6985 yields 1.06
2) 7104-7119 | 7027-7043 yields 1.15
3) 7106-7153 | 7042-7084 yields 0.99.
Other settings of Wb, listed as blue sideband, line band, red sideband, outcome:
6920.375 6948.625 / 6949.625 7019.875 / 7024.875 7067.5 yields -2.99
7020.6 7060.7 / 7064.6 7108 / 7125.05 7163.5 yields -2.24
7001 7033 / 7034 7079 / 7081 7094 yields 1.55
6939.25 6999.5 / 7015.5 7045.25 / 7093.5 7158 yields 1.42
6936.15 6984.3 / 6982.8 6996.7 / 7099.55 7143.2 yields -0.19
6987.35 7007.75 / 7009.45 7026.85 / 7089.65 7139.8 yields 0.26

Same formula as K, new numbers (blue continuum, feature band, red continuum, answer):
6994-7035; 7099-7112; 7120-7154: -0.2 A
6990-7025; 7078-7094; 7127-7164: -1.1 A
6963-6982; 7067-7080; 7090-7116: -0.4 A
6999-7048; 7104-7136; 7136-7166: -1.8 A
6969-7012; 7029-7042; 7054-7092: 1.5 A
